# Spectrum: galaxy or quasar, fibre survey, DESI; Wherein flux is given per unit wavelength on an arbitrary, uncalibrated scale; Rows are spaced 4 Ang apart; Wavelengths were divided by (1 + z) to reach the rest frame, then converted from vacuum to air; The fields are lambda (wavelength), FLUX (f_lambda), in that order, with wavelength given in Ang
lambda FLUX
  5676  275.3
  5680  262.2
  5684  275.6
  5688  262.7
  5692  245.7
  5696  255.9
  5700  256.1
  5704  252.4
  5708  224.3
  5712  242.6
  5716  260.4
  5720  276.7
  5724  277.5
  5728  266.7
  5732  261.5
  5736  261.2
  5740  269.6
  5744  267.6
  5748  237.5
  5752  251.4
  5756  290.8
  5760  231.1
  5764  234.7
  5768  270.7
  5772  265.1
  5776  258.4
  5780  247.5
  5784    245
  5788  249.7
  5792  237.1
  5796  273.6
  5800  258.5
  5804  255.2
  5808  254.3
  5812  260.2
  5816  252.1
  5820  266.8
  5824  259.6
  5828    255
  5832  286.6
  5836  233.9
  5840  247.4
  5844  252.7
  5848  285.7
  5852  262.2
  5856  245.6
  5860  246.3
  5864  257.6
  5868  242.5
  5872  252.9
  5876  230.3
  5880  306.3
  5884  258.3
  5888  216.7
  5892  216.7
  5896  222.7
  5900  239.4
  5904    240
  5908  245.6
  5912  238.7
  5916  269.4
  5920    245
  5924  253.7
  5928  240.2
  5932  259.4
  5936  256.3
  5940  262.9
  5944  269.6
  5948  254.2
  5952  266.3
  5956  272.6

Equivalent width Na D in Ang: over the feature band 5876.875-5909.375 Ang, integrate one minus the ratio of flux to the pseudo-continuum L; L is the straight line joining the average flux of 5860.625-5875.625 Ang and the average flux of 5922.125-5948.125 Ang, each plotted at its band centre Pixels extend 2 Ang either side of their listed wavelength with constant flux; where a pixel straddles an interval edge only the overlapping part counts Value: 1.1 Ang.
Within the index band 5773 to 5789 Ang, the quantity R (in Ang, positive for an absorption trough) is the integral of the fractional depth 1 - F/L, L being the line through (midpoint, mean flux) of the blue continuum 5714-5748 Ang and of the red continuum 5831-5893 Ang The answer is 0.60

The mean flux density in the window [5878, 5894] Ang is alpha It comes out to 250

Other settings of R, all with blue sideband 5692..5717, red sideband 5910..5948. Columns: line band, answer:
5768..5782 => -0.5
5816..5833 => -0.8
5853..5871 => 0.3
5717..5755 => -2.3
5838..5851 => -0.5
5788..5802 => -0.3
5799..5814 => -0.3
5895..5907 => 0.9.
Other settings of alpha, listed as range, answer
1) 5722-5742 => 267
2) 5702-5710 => 238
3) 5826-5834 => 271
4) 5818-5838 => 260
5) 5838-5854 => 262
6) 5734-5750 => 259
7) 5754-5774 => 258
